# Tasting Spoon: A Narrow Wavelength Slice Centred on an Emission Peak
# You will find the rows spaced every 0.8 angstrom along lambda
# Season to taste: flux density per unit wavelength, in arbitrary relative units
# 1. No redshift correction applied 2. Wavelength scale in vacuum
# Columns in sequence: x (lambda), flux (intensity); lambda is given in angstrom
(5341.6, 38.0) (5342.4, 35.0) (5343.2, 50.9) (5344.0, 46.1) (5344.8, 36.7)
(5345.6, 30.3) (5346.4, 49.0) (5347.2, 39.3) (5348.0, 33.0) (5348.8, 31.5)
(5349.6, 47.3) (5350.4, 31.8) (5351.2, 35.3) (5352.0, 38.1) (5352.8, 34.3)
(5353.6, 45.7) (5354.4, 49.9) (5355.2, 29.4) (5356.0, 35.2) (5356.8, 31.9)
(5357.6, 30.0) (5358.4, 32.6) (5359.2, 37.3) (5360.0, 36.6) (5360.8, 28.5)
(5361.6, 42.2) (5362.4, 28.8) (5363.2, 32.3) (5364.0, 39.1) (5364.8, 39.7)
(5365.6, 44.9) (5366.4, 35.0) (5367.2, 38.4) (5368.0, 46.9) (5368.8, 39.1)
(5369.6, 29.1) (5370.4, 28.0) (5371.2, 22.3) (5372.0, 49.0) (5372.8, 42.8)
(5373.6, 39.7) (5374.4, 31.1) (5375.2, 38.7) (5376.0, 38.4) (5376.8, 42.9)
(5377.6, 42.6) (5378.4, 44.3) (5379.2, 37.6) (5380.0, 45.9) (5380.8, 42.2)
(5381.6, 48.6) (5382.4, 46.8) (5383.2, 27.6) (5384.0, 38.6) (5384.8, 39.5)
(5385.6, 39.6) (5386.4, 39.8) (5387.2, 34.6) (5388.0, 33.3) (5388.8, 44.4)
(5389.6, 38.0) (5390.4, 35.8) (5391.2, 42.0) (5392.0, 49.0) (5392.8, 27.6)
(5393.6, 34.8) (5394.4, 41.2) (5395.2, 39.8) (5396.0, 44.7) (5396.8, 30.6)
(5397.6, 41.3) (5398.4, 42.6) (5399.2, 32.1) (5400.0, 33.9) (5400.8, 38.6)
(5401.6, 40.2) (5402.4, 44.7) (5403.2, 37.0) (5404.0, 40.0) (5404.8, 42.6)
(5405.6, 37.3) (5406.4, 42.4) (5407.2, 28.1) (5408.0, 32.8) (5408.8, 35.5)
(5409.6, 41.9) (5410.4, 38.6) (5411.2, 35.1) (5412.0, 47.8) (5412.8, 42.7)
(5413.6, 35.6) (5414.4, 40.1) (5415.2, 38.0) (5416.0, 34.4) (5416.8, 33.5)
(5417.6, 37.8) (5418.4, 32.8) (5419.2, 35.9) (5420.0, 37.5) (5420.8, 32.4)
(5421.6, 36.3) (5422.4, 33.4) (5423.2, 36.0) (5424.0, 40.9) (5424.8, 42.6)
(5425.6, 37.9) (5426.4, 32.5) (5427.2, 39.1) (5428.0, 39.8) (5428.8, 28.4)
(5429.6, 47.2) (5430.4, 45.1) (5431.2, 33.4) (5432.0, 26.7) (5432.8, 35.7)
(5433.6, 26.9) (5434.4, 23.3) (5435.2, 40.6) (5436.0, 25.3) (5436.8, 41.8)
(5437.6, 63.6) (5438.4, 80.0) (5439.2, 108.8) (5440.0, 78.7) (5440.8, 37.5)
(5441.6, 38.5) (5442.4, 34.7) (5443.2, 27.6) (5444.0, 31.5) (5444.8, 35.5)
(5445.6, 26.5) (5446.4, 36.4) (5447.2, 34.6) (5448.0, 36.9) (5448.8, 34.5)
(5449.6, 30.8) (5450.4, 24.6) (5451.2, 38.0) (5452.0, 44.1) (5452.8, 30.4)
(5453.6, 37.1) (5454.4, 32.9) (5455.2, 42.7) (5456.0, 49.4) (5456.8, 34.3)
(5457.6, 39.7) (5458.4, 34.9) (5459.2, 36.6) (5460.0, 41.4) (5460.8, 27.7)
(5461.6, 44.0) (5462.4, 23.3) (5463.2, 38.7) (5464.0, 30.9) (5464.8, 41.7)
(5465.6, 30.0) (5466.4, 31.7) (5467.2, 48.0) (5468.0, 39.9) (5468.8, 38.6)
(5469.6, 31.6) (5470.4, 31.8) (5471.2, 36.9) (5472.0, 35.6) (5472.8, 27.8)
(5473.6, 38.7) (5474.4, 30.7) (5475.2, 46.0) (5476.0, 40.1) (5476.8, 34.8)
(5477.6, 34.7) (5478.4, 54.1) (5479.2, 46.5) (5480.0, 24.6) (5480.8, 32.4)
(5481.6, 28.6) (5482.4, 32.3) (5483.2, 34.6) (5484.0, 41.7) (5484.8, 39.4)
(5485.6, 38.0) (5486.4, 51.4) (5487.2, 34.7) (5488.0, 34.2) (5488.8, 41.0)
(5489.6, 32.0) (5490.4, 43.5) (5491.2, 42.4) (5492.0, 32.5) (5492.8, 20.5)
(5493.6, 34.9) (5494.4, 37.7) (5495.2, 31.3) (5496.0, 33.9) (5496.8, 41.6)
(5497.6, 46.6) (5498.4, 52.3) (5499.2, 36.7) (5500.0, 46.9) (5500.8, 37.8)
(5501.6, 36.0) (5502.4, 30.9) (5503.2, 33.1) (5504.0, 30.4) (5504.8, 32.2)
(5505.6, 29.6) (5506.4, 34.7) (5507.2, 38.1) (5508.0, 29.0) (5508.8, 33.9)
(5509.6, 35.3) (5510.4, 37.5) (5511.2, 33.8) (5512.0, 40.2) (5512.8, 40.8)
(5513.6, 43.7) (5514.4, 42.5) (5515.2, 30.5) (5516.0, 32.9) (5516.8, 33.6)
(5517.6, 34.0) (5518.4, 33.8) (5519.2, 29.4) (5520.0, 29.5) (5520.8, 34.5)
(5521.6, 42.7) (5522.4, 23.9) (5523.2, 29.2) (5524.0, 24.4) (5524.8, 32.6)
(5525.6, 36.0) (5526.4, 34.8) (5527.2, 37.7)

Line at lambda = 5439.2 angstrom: H-beta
